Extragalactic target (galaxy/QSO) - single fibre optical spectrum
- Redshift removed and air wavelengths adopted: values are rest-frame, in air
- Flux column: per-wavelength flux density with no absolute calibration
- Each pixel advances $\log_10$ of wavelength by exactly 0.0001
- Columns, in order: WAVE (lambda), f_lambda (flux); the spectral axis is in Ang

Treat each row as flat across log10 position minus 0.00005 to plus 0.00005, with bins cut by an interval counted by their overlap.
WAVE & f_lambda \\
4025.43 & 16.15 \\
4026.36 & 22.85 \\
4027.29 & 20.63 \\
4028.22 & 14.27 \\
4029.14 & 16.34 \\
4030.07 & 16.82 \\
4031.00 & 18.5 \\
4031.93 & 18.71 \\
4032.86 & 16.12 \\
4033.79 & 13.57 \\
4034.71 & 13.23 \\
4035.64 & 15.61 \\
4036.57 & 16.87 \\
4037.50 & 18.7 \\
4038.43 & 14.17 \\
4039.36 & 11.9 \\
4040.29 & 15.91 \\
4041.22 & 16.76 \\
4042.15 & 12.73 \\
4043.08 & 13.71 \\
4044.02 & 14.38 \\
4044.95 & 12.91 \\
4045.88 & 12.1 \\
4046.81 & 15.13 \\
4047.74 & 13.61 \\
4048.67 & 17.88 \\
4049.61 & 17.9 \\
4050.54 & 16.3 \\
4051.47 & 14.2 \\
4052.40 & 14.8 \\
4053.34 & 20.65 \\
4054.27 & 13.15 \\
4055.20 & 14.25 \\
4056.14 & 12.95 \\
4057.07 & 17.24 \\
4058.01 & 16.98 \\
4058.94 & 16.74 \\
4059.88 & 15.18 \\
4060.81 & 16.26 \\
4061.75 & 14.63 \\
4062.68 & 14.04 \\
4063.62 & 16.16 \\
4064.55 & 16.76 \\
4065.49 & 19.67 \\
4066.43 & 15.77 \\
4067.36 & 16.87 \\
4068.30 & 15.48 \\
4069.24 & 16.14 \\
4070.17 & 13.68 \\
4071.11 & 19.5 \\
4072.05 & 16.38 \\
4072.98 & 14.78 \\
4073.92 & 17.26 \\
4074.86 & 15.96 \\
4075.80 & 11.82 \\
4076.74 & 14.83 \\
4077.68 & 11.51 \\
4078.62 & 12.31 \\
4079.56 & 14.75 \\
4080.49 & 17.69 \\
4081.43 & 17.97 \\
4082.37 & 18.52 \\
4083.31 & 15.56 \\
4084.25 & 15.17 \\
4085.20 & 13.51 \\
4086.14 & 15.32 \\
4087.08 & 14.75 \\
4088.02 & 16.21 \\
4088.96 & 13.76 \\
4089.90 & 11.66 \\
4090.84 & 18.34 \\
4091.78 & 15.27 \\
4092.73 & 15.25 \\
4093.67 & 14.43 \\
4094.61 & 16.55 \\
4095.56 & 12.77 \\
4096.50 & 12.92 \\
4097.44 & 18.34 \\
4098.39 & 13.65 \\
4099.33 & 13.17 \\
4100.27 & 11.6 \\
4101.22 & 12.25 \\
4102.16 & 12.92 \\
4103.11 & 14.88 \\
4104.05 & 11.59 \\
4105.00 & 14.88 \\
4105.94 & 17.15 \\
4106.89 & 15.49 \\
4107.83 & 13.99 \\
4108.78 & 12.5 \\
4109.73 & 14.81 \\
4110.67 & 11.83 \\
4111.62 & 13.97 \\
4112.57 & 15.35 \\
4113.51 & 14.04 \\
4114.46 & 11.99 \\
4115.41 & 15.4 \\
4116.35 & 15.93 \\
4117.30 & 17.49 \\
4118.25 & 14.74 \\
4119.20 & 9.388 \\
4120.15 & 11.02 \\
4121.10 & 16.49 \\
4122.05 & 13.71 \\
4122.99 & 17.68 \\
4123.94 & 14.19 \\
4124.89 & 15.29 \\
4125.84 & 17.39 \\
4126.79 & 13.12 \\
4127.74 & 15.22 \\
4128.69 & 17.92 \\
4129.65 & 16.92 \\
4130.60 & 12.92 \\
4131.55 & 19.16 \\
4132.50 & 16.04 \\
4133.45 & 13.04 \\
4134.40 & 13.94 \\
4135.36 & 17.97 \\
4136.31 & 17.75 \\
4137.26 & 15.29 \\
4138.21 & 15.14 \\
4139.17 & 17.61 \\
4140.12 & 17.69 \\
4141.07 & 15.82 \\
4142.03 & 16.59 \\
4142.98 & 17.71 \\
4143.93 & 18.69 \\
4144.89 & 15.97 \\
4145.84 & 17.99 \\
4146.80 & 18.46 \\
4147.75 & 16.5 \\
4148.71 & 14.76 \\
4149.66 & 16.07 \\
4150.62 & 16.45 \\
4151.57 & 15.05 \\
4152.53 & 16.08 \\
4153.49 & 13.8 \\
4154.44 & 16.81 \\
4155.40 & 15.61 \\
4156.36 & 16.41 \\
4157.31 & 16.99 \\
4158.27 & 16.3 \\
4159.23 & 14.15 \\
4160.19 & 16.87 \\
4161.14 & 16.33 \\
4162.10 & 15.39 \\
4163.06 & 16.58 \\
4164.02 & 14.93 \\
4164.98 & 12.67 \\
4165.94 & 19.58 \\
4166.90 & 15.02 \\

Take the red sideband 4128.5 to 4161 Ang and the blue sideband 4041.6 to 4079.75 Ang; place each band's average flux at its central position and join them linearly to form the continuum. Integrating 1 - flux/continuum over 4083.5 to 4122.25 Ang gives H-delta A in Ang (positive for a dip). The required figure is 3.75 Ang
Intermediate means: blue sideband 15.3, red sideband 16.3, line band 14.3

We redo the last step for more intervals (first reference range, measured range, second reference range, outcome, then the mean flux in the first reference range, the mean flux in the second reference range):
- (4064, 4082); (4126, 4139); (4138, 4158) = 0.4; 15.8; 16.5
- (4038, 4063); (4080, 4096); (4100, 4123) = -1.2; 15.1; 14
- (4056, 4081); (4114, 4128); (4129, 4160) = 1.3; 15.6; 16.3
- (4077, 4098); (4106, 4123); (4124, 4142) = 1.6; 15.1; 16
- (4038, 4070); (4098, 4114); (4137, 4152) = 2.3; 15.4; 16.6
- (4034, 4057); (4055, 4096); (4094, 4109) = -2.7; 15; 14.1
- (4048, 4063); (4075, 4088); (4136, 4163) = 0.8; 15.8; 16.4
